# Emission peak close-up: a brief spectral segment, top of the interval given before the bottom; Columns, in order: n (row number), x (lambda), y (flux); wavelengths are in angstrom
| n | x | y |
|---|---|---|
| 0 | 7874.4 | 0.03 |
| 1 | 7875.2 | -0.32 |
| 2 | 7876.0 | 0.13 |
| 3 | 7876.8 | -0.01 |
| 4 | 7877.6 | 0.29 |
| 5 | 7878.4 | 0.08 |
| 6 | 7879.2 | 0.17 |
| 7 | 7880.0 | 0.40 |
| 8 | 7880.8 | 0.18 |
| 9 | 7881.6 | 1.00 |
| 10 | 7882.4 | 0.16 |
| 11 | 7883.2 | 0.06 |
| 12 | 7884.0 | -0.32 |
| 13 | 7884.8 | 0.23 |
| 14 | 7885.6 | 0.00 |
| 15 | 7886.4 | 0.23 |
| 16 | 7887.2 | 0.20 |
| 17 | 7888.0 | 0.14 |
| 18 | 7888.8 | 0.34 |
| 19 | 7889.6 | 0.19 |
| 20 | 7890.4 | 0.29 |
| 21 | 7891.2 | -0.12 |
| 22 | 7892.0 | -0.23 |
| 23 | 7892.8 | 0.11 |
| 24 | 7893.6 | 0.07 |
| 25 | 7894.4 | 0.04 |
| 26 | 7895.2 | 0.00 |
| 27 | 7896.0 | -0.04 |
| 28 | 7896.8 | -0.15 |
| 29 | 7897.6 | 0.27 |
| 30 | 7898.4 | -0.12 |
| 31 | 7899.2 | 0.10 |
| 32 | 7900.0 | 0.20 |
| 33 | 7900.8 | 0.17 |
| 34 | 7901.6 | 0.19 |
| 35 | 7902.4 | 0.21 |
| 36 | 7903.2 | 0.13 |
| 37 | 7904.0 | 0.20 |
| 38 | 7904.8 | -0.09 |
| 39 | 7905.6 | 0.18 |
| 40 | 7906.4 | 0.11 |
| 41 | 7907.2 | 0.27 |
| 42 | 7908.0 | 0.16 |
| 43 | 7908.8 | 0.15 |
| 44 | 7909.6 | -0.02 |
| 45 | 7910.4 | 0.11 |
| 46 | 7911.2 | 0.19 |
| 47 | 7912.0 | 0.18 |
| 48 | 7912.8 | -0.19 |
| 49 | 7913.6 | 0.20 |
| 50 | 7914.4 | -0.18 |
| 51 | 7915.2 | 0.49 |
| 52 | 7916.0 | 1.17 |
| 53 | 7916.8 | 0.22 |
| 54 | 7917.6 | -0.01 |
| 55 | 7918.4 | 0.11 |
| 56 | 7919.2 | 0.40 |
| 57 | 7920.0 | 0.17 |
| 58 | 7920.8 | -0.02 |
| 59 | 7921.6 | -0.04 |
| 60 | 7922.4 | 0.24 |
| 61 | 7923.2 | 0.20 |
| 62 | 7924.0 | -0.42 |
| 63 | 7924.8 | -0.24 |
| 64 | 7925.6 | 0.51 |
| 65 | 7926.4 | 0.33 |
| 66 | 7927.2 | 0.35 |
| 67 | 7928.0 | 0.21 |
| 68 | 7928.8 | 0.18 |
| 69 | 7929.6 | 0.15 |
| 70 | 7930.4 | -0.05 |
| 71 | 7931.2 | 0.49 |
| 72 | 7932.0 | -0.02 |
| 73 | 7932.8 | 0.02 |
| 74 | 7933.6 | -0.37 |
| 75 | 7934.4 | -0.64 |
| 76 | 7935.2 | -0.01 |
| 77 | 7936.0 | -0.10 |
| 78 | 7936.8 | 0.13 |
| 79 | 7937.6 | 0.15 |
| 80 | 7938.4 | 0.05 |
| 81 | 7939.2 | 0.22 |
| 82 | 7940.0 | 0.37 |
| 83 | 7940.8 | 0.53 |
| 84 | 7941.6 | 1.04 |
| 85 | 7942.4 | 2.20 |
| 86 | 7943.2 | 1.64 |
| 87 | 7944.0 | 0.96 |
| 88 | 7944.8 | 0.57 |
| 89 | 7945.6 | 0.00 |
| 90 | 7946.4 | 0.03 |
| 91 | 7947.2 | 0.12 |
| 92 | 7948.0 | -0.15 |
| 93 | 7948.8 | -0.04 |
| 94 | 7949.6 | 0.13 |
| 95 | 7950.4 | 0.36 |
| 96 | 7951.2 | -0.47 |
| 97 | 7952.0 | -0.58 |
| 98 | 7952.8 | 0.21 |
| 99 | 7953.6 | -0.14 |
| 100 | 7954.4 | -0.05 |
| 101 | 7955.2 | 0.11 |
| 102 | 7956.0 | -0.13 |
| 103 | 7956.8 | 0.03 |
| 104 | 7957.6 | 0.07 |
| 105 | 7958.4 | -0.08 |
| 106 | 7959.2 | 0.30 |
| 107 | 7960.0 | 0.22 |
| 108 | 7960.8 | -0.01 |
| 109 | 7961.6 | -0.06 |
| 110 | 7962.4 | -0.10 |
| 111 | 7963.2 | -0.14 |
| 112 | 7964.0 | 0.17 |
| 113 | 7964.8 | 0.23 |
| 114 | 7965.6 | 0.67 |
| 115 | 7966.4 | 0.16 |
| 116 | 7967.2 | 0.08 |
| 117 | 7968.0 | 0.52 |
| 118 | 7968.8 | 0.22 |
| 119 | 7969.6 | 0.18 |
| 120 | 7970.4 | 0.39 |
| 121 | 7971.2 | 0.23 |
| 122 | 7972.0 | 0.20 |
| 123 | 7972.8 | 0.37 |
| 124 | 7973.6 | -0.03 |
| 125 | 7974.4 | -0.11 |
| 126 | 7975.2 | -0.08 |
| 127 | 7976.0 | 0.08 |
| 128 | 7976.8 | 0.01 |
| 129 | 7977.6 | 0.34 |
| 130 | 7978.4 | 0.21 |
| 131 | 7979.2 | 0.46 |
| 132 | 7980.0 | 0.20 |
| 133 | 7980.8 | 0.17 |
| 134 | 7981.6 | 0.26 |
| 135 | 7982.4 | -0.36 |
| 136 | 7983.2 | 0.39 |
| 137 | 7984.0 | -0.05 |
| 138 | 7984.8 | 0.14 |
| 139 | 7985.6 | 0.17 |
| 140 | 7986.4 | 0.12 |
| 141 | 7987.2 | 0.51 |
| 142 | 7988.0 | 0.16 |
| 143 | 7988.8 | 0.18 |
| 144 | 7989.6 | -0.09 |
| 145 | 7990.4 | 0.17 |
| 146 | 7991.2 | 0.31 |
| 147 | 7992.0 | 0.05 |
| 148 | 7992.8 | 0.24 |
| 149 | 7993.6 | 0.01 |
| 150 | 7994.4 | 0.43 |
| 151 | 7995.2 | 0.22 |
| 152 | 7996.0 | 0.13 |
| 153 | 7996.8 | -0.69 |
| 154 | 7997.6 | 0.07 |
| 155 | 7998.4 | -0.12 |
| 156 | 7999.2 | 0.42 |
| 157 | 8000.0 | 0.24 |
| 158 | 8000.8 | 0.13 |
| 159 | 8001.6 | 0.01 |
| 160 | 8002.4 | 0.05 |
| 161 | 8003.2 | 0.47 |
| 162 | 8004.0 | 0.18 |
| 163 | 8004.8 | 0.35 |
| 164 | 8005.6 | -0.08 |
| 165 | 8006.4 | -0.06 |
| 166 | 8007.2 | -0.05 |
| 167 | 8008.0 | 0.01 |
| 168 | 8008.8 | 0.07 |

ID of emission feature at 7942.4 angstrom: H-alpha 6563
